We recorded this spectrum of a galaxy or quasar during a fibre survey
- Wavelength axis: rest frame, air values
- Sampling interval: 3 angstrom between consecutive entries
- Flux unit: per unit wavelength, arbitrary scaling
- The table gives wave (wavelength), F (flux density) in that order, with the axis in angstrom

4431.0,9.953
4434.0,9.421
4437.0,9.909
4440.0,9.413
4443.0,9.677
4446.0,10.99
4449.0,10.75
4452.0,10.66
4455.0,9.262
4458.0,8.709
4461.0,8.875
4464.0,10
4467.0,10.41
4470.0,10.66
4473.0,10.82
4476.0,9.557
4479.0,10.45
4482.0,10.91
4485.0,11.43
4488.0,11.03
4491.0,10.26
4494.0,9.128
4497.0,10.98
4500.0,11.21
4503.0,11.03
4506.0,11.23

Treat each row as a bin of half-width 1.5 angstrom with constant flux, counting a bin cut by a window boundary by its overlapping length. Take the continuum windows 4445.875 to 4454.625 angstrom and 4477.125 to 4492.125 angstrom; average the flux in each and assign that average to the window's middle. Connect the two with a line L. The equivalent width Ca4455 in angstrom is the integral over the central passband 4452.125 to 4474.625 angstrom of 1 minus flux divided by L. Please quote 1.7 angstrom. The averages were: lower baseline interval 10.6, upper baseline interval 10.8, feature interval 9.87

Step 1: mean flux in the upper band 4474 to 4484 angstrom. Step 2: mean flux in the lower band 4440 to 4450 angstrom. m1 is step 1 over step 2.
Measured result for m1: 1.01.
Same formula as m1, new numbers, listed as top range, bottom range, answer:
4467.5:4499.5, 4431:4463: 1.08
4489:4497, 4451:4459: 1.05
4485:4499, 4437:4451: 1.03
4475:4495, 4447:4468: 1.06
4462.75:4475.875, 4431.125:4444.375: 1.08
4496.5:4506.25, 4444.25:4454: 1.04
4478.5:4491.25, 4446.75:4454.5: 1.03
